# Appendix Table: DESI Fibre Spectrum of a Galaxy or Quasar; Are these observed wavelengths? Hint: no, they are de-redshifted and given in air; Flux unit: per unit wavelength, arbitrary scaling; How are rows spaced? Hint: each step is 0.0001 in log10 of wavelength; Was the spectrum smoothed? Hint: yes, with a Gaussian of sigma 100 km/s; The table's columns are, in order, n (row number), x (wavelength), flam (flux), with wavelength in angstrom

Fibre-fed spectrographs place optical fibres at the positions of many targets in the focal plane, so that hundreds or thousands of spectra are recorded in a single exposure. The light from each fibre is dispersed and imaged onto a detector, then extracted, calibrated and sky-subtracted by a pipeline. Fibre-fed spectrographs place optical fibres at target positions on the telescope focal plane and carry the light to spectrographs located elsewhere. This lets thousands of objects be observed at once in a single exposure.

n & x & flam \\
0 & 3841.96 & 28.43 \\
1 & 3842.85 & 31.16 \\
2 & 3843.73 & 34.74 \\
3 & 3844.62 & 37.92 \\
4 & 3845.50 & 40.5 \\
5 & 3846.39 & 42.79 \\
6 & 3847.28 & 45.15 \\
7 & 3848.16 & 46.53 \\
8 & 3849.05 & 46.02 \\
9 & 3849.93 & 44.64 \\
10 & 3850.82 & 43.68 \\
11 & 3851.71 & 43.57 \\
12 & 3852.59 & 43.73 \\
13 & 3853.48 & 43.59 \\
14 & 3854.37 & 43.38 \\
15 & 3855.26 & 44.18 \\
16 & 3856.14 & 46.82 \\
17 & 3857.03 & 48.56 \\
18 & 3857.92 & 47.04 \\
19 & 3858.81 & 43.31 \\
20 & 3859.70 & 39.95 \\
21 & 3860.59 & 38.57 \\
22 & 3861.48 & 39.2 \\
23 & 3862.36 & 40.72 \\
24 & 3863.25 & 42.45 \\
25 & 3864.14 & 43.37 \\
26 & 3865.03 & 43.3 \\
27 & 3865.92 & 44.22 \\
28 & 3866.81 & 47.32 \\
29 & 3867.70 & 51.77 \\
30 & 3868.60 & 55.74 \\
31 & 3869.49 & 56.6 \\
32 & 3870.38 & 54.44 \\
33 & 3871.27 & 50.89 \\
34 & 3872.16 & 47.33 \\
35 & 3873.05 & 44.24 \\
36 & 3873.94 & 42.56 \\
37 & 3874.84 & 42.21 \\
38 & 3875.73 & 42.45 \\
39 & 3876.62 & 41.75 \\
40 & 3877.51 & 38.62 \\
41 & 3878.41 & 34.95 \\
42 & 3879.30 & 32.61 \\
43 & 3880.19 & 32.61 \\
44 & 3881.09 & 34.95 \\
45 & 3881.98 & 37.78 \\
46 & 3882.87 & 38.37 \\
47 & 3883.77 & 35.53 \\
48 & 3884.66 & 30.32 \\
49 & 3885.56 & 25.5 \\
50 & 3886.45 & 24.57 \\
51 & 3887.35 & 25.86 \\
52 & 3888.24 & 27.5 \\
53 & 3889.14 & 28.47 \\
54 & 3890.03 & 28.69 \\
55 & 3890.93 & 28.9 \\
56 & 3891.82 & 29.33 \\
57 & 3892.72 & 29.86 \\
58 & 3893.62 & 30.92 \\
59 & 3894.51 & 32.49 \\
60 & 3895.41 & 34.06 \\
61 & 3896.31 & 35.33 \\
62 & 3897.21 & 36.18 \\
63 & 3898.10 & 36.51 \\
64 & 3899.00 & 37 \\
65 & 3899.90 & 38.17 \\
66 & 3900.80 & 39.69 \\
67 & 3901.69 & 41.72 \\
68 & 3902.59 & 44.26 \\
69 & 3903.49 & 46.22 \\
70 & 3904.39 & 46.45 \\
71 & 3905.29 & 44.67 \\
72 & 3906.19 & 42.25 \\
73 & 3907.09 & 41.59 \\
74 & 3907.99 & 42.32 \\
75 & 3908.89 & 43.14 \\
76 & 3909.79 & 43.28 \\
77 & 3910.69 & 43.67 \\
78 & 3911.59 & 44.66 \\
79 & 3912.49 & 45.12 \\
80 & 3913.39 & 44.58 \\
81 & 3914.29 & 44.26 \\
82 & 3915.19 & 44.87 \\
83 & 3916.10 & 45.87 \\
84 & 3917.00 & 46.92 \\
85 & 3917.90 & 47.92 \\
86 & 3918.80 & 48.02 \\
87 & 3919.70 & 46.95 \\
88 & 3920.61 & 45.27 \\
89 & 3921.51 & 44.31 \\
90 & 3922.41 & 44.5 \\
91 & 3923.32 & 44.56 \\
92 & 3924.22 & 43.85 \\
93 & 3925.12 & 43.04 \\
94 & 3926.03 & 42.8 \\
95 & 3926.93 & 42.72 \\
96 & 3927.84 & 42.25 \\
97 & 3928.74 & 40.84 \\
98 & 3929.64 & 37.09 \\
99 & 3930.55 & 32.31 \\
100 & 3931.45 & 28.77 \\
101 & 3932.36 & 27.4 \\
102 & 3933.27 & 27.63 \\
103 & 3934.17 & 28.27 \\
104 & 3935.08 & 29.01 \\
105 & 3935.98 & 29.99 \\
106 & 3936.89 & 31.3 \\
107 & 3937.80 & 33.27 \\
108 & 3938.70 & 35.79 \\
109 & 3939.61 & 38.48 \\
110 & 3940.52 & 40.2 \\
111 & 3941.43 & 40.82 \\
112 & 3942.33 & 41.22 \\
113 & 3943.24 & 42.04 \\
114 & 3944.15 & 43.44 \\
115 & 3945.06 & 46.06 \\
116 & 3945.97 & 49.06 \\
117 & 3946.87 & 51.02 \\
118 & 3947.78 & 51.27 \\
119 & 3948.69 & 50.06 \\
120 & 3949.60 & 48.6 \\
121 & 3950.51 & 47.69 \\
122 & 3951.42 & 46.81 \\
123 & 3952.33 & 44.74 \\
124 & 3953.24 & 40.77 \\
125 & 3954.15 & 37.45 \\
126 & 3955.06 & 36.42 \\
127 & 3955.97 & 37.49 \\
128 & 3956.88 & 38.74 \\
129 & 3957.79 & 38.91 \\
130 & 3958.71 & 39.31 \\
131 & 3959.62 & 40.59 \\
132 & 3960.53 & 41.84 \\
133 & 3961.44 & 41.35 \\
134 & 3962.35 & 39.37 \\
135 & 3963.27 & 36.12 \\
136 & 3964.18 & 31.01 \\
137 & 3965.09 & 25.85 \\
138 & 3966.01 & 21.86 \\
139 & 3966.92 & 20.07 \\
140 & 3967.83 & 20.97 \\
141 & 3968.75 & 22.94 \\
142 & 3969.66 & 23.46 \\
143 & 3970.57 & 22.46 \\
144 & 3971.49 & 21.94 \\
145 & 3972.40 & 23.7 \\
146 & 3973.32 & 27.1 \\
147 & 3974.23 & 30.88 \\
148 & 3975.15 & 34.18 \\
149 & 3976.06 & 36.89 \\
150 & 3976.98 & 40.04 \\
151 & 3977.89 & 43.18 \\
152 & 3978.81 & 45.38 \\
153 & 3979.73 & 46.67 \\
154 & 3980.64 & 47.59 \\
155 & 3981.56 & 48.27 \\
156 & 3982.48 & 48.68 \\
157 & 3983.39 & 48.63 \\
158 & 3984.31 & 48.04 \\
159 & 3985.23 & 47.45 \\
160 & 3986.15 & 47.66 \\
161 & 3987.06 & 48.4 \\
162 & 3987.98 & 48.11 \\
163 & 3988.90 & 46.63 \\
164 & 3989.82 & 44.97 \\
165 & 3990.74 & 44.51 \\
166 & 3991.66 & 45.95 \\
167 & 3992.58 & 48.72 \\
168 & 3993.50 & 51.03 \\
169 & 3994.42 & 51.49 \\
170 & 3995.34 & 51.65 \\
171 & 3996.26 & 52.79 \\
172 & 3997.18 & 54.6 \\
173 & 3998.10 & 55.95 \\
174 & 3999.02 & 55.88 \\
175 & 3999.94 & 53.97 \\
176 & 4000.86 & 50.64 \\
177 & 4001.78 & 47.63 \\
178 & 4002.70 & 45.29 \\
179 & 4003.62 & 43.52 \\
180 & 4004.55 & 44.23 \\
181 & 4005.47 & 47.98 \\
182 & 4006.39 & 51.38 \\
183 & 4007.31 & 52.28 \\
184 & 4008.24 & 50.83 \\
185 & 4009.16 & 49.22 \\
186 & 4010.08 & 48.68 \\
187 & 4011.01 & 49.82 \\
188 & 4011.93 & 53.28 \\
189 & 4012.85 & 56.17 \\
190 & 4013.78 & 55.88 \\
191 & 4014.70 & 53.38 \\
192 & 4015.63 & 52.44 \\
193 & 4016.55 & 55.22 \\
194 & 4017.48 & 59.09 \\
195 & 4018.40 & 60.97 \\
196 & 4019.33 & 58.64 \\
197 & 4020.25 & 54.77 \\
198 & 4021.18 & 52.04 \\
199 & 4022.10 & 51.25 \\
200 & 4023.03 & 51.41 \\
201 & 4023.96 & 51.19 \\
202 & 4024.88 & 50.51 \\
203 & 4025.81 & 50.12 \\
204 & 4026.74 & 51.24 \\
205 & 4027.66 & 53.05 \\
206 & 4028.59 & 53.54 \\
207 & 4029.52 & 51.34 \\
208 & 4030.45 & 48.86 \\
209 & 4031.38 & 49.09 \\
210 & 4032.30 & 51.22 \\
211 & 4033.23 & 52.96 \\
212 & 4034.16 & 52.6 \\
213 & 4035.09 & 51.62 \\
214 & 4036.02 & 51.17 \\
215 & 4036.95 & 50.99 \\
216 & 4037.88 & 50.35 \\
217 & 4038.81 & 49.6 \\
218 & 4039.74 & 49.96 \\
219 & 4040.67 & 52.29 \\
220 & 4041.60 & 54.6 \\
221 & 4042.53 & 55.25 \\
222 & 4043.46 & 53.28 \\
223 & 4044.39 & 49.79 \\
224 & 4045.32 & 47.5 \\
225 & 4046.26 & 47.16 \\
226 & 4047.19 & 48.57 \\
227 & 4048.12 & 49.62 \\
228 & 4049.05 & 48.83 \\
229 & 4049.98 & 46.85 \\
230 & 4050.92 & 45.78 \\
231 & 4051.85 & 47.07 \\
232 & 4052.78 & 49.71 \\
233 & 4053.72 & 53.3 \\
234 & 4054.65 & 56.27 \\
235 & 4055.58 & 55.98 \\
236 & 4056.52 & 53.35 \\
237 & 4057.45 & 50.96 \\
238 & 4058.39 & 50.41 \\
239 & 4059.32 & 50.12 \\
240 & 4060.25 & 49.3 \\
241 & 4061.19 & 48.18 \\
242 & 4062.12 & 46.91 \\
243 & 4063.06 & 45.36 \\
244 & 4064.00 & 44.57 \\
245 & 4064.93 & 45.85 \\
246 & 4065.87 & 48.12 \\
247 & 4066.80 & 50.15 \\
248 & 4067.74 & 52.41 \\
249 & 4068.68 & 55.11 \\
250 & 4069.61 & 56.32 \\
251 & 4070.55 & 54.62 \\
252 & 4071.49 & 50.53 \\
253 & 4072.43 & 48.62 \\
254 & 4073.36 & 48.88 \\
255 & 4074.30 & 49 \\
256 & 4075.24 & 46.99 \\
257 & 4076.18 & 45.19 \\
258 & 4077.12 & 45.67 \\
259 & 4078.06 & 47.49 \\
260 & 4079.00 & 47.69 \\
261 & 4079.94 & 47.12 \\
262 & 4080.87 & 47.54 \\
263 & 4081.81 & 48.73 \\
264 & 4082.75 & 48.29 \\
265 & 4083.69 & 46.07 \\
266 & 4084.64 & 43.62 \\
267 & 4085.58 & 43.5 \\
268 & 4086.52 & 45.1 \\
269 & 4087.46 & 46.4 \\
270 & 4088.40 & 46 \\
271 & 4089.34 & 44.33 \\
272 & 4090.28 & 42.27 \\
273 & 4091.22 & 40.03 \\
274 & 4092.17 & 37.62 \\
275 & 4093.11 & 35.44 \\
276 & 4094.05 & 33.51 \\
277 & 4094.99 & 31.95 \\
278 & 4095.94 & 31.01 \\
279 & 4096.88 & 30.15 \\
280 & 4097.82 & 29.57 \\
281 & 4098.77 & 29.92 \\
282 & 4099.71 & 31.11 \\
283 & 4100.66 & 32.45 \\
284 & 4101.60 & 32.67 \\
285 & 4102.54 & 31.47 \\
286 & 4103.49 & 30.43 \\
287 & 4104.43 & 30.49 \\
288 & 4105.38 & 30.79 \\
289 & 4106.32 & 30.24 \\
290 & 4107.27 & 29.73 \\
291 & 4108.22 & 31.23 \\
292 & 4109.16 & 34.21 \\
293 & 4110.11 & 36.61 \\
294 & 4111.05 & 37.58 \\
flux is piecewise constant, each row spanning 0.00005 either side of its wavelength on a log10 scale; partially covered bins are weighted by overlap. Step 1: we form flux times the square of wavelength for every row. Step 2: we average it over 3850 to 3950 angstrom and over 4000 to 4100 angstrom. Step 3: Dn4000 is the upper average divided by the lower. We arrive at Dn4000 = 1.29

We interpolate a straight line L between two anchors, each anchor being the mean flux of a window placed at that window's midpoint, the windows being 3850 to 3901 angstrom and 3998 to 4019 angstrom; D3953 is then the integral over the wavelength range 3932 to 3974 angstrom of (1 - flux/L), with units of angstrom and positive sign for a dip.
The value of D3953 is 9.6 angstrom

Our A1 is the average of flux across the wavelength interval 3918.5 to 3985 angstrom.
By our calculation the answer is 38.4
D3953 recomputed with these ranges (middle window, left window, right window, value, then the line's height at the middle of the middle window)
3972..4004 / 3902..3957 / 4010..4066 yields 0.7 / 46.9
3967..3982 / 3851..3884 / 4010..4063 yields 4.8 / 48.5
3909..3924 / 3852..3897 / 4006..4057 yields -0.9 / 42.7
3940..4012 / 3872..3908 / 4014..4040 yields 6.0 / 46.5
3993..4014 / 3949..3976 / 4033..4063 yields -4.6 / 41.9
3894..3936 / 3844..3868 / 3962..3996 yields 0.8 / 41.3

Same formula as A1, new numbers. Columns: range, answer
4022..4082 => 50.1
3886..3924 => 39.6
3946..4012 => 42.7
